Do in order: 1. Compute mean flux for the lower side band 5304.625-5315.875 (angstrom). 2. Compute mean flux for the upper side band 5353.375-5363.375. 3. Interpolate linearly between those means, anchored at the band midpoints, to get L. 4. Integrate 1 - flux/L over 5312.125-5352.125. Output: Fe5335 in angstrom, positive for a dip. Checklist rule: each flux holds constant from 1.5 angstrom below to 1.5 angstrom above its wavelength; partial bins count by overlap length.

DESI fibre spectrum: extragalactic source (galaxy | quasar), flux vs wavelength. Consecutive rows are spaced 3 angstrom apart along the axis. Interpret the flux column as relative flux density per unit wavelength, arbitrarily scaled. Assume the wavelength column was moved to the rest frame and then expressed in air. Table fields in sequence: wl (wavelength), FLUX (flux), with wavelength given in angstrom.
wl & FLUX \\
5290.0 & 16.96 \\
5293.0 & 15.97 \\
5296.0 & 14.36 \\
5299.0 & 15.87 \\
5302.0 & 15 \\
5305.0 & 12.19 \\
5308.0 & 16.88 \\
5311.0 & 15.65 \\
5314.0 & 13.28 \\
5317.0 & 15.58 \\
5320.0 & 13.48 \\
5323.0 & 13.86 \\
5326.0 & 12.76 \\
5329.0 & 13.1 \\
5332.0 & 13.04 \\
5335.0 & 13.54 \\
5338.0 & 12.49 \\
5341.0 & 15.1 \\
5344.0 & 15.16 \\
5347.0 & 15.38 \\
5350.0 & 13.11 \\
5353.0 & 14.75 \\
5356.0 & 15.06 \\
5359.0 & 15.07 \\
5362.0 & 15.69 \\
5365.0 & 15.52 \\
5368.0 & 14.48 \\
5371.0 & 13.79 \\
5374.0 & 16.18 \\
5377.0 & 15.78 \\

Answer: 2.9 angstrom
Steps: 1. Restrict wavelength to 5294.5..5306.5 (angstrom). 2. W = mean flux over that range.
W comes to 14.4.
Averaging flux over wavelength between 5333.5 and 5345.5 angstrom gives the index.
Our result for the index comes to 14.1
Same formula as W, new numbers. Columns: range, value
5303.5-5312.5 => 14.9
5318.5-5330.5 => 13.3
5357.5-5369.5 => 15.2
